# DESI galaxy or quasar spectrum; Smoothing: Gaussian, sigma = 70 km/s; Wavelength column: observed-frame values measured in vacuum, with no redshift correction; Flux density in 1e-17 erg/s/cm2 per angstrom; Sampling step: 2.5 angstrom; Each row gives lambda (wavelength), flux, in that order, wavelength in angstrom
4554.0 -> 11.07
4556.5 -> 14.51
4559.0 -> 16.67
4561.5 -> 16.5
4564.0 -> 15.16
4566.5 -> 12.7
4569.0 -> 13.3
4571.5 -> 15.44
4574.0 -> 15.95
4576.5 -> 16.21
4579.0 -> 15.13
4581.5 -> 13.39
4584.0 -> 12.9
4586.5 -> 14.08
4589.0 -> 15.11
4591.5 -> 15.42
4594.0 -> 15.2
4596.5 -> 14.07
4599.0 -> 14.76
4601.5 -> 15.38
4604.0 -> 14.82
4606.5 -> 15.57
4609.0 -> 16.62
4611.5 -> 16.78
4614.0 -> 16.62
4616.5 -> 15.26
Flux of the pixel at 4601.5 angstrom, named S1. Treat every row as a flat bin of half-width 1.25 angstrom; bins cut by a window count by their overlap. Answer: 15.38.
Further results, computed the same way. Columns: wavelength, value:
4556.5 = 14.51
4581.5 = 13.39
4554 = 11.07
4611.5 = 16.78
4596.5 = 14.07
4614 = 16.62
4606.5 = 15.57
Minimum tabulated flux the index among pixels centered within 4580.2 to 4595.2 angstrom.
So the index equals 12.9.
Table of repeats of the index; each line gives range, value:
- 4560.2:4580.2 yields 12.7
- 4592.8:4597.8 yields 14.07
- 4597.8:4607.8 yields 14.76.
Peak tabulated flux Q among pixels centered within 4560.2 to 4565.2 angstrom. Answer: 16.5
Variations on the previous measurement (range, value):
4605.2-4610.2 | 16.62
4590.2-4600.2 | 15.42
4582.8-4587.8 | 14.08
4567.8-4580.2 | 16.21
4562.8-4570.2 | 15.16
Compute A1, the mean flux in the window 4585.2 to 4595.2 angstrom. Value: 14.9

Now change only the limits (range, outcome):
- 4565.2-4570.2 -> 13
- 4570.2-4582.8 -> 15.2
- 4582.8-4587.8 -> 13.5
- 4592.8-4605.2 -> 14.8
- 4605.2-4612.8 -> 16.3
